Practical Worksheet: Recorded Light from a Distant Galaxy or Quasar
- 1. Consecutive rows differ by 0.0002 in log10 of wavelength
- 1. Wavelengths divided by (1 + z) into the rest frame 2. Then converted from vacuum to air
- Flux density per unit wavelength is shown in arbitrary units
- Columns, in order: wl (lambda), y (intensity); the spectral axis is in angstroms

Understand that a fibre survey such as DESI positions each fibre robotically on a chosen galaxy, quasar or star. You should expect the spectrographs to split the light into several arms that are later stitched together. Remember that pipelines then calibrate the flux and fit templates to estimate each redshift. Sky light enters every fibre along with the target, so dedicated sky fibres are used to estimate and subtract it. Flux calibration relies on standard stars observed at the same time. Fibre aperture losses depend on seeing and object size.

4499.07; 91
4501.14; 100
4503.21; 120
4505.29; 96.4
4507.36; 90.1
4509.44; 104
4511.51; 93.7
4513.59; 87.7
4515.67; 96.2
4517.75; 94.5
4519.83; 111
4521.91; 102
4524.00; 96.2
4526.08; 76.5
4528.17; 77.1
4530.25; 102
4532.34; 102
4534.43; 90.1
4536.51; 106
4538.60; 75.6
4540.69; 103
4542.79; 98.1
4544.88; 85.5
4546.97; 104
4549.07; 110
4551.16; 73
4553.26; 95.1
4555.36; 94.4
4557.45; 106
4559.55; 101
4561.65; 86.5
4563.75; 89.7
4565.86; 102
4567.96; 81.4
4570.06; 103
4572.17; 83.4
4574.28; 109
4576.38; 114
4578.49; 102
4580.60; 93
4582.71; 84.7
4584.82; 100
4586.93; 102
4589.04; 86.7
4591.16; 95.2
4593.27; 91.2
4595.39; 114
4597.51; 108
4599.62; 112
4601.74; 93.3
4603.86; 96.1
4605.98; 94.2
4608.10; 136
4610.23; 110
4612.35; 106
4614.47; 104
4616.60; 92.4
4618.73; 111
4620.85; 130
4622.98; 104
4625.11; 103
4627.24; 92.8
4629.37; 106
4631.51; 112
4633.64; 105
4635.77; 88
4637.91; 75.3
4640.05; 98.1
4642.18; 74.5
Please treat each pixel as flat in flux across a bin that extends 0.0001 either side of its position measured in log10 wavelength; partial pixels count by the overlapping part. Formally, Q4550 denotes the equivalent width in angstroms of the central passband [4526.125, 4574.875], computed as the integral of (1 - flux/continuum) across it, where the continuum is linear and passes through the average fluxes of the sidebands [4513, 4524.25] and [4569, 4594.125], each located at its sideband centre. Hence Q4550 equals 1.8 angstroms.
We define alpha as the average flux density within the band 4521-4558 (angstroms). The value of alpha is 94.1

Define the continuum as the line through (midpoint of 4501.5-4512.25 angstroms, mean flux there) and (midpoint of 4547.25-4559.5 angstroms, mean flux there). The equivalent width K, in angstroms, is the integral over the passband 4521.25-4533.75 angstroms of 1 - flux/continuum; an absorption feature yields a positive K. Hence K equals 0.9 angstroms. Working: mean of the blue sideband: 101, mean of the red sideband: 96.7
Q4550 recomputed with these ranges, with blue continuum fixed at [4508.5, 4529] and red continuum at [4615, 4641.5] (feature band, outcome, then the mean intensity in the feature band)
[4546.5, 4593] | 0.62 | 96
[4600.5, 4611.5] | -0.70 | 106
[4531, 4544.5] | -0.03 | 95.4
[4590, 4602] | -0.45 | 103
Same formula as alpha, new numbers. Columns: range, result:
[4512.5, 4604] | 96.2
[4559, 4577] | 96.1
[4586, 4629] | 104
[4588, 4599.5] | 100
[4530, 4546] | 95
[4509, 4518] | 94.7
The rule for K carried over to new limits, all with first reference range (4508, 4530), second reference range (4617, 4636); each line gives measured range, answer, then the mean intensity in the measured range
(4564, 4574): 0.6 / 93.4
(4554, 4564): 0.3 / 96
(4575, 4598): 0.6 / 99.1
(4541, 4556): 0.4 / 94.7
